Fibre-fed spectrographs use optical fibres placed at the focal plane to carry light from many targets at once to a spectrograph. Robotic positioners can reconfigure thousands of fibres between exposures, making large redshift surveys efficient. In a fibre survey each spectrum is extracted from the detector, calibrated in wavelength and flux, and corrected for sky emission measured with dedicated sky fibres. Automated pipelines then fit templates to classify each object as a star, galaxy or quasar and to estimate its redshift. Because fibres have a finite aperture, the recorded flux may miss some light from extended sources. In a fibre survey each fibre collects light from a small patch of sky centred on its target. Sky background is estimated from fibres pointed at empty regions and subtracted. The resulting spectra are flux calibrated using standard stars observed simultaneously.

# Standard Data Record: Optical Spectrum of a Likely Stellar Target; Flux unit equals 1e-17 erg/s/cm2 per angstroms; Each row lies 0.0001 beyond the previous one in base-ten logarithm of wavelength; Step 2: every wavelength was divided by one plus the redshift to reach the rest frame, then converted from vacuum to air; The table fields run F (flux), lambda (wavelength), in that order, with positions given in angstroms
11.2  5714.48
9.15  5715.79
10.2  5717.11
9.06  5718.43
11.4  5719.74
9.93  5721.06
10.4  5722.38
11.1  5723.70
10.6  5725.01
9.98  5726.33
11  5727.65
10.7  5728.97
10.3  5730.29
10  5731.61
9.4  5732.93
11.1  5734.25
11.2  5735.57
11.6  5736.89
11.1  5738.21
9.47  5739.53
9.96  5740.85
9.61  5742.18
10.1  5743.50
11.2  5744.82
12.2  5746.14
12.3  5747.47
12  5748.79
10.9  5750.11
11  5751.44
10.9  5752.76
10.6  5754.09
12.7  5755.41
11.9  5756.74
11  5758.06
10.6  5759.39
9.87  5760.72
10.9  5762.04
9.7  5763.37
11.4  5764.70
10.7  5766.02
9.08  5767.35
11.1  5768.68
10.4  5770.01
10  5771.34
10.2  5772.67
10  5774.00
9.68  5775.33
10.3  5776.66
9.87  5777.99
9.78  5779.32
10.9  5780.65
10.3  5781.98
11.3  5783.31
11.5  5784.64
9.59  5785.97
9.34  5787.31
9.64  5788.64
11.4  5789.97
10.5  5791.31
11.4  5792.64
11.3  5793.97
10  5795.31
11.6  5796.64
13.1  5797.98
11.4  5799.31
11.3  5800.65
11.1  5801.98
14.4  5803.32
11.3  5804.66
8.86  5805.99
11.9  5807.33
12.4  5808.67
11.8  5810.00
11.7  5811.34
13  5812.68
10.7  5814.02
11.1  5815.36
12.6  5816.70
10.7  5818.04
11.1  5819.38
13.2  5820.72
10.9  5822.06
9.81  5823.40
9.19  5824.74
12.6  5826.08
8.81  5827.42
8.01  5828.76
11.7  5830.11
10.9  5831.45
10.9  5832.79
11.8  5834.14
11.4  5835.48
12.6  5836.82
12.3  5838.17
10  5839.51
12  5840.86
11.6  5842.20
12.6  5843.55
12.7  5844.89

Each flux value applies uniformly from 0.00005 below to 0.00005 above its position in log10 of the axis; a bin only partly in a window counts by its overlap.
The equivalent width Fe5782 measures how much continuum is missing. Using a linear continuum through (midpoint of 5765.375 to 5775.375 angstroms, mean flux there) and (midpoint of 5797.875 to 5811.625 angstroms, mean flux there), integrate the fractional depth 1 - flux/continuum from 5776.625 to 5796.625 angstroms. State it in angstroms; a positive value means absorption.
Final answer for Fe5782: 0.69 angstroms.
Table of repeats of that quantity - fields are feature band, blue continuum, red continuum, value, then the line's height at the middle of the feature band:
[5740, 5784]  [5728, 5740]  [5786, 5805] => 0.7 angstroms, 10.9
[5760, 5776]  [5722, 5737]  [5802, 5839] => 0.9 angstroms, 10.9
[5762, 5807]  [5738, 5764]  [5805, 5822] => 2.3 angstroms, 11.3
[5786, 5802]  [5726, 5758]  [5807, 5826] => 0.5 angstroms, 11.3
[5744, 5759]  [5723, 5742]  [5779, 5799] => -1.2 angstroms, 10.6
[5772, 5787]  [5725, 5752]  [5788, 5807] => 1.1 angstroms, 11.1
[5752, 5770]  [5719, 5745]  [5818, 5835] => -0.4 angstroms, 10.6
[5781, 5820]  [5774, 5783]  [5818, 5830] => -3.4 angstroms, 10.3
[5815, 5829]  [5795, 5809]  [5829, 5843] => 0.8 angstroms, 11.5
